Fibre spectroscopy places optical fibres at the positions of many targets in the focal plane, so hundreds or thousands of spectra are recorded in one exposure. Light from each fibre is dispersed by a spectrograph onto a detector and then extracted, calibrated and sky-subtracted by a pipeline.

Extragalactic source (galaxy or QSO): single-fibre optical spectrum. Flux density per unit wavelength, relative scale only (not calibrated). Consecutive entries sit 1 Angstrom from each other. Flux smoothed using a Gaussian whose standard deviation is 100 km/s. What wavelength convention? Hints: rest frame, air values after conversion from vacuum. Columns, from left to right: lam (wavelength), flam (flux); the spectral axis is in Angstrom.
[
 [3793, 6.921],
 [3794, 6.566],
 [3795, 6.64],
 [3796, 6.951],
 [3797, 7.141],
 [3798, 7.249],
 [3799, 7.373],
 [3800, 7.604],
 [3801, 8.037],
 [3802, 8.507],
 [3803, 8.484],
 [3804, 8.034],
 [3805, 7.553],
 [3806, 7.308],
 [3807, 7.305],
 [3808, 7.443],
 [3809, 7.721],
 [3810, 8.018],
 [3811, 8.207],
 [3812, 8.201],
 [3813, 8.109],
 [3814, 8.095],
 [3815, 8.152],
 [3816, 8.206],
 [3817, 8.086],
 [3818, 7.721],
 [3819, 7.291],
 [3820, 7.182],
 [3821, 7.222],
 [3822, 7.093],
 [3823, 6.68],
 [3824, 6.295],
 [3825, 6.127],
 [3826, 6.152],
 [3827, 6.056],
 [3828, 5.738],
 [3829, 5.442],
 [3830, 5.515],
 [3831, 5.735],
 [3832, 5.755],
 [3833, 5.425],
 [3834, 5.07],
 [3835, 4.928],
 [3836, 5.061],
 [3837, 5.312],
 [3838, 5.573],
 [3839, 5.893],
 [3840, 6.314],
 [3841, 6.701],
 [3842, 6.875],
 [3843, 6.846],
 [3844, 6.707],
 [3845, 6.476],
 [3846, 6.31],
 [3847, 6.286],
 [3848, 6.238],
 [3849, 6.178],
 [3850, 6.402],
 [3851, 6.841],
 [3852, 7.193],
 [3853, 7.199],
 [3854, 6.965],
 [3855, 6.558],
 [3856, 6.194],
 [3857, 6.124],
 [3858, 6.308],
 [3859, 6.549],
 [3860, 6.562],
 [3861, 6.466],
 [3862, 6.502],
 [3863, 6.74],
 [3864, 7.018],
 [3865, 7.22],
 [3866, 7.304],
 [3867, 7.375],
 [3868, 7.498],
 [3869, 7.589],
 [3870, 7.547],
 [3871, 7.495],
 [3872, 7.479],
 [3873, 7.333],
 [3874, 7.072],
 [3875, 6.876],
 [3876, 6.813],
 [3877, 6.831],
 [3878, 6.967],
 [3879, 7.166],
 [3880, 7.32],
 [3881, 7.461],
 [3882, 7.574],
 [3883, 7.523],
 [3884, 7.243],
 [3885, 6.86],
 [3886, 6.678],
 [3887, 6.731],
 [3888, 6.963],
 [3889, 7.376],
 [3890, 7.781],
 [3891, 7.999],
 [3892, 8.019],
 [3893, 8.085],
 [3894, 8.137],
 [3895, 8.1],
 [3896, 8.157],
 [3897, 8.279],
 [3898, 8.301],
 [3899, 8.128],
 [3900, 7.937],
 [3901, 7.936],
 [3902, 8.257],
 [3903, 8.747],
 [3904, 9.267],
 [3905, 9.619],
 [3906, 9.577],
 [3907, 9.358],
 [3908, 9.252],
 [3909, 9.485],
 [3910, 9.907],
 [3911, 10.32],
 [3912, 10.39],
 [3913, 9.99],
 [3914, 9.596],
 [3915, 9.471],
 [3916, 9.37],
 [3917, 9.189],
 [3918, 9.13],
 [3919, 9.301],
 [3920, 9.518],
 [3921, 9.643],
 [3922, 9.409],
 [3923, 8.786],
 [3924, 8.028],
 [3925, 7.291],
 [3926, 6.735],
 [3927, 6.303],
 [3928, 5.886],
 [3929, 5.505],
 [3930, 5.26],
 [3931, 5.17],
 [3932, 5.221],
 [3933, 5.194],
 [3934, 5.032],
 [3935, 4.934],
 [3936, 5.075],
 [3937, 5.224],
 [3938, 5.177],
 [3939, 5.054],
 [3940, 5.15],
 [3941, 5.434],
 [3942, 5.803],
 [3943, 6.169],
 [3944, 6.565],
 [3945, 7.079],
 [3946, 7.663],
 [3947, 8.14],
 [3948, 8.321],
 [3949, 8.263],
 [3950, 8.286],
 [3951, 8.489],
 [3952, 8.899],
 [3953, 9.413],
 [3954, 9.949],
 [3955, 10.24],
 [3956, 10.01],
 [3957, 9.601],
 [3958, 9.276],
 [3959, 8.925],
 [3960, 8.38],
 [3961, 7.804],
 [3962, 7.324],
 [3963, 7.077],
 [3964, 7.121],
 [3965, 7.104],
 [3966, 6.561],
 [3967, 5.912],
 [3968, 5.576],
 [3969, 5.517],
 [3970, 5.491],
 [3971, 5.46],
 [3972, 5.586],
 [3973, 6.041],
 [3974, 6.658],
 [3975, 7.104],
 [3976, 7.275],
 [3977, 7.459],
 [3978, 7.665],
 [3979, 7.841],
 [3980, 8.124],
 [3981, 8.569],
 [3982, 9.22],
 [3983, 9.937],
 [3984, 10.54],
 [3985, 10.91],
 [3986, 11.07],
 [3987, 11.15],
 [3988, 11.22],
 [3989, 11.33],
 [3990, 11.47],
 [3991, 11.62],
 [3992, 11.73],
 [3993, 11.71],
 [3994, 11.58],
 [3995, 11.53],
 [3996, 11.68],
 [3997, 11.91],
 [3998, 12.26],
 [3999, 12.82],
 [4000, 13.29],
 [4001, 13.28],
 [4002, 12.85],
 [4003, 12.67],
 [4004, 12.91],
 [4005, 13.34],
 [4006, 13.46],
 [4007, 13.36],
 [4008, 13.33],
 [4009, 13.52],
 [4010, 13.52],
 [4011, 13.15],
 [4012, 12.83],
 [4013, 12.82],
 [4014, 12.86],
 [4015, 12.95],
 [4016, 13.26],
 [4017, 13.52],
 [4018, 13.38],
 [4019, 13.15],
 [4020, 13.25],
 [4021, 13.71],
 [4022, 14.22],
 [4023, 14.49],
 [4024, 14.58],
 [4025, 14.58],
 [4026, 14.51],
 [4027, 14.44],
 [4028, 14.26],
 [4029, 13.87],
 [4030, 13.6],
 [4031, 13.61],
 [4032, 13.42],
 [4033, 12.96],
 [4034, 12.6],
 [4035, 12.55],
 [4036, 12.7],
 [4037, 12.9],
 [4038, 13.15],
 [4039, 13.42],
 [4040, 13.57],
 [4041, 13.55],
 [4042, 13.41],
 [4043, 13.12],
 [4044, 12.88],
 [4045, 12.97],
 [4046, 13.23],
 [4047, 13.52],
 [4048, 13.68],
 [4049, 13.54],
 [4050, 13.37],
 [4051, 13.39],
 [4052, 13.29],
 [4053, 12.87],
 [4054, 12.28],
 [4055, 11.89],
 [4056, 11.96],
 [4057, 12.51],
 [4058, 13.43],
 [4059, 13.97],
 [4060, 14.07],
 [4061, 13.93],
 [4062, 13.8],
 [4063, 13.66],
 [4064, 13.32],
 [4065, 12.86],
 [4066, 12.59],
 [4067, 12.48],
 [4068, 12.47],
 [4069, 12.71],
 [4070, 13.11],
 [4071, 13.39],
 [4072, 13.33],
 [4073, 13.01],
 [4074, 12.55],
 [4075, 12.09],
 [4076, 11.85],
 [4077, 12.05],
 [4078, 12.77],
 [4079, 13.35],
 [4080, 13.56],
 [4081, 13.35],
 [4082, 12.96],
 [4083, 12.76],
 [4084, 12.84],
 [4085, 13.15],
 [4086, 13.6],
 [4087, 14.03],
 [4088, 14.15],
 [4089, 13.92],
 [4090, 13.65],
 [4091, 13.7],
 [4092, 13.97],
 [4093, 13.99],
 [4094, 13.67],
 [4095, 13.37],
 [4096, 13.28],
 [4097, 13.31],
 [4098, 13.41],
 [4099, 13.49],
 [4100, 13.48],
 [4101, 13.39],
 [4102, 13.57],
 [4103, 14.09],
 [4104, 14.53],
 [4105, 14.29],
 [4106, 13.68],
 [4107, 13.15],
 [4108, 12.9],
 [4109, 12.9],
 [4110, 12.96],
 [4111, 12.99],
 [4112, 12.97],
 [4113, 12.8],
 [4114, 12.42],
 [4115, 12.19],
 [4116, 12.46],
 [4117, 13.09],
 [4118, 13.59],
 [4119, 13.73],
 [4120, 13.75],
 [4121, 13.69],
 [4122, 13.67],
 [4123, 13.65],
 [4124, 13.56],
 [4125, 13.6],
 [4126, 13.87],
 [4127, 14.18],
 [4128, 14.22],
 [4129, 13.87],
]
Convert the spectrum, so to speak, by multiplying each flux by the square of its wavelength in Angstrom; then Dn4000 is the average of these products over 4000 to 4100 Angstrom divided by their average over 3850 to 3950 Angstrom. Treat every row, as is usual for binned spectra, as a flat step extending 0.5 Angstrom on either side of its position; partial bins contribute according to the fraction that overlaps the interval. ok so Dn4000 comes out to 1.92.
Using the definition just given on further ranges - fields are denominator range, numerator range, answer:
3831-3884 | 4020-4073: 2.20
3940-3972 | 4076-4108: 1.91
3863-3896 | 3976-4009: 1.62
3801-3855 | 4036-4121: 2.21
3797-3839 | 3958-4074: 1.87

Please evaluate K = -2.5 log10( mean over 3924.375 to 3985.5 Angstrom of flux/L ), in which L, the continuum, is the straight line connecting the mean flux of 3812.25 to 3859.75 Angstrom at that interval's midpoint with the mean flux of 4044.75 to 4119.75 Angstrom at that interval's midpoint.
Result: 0.34 mag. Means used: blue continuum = 6.5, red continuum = 13.2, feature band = 7.17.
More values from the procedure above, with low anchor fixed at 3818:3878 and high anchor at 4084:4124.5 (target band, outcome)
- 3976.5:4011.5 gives -0.10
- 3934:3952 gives 0.36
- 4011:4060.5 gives -0.15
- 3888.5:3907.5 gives -0.06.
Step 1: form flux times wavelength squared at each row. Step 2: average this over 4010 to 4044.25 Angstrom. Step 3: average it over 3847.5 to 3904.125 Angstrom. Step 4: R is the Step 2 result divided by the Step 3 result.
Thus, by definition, 2.00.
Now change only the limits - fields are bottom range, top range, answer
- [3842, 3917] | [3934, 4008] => 1.22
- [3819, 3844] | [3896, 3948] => 1.32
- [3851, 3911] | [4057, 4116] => 1.93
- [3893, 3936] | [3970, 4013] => 1.38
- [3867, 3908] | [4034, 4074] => 1.84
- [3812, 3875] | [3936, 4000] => 1.36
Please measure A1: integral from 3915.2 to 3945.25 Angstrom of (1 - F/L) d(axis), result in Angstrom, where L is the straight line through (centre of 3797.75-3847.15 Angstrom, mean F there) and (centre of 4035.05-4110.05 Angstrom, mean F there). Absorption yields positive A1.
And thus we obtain 8.86 Angstrom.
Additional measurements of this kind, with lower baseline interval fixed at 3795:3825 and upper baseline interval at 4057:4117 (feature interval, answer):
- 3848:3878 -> 6.15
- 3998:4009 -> -1.50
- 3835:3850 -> 3.80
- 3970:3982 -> 4.25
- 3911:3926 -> 0.95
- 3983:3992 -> 0.07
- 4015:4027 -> -1.98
